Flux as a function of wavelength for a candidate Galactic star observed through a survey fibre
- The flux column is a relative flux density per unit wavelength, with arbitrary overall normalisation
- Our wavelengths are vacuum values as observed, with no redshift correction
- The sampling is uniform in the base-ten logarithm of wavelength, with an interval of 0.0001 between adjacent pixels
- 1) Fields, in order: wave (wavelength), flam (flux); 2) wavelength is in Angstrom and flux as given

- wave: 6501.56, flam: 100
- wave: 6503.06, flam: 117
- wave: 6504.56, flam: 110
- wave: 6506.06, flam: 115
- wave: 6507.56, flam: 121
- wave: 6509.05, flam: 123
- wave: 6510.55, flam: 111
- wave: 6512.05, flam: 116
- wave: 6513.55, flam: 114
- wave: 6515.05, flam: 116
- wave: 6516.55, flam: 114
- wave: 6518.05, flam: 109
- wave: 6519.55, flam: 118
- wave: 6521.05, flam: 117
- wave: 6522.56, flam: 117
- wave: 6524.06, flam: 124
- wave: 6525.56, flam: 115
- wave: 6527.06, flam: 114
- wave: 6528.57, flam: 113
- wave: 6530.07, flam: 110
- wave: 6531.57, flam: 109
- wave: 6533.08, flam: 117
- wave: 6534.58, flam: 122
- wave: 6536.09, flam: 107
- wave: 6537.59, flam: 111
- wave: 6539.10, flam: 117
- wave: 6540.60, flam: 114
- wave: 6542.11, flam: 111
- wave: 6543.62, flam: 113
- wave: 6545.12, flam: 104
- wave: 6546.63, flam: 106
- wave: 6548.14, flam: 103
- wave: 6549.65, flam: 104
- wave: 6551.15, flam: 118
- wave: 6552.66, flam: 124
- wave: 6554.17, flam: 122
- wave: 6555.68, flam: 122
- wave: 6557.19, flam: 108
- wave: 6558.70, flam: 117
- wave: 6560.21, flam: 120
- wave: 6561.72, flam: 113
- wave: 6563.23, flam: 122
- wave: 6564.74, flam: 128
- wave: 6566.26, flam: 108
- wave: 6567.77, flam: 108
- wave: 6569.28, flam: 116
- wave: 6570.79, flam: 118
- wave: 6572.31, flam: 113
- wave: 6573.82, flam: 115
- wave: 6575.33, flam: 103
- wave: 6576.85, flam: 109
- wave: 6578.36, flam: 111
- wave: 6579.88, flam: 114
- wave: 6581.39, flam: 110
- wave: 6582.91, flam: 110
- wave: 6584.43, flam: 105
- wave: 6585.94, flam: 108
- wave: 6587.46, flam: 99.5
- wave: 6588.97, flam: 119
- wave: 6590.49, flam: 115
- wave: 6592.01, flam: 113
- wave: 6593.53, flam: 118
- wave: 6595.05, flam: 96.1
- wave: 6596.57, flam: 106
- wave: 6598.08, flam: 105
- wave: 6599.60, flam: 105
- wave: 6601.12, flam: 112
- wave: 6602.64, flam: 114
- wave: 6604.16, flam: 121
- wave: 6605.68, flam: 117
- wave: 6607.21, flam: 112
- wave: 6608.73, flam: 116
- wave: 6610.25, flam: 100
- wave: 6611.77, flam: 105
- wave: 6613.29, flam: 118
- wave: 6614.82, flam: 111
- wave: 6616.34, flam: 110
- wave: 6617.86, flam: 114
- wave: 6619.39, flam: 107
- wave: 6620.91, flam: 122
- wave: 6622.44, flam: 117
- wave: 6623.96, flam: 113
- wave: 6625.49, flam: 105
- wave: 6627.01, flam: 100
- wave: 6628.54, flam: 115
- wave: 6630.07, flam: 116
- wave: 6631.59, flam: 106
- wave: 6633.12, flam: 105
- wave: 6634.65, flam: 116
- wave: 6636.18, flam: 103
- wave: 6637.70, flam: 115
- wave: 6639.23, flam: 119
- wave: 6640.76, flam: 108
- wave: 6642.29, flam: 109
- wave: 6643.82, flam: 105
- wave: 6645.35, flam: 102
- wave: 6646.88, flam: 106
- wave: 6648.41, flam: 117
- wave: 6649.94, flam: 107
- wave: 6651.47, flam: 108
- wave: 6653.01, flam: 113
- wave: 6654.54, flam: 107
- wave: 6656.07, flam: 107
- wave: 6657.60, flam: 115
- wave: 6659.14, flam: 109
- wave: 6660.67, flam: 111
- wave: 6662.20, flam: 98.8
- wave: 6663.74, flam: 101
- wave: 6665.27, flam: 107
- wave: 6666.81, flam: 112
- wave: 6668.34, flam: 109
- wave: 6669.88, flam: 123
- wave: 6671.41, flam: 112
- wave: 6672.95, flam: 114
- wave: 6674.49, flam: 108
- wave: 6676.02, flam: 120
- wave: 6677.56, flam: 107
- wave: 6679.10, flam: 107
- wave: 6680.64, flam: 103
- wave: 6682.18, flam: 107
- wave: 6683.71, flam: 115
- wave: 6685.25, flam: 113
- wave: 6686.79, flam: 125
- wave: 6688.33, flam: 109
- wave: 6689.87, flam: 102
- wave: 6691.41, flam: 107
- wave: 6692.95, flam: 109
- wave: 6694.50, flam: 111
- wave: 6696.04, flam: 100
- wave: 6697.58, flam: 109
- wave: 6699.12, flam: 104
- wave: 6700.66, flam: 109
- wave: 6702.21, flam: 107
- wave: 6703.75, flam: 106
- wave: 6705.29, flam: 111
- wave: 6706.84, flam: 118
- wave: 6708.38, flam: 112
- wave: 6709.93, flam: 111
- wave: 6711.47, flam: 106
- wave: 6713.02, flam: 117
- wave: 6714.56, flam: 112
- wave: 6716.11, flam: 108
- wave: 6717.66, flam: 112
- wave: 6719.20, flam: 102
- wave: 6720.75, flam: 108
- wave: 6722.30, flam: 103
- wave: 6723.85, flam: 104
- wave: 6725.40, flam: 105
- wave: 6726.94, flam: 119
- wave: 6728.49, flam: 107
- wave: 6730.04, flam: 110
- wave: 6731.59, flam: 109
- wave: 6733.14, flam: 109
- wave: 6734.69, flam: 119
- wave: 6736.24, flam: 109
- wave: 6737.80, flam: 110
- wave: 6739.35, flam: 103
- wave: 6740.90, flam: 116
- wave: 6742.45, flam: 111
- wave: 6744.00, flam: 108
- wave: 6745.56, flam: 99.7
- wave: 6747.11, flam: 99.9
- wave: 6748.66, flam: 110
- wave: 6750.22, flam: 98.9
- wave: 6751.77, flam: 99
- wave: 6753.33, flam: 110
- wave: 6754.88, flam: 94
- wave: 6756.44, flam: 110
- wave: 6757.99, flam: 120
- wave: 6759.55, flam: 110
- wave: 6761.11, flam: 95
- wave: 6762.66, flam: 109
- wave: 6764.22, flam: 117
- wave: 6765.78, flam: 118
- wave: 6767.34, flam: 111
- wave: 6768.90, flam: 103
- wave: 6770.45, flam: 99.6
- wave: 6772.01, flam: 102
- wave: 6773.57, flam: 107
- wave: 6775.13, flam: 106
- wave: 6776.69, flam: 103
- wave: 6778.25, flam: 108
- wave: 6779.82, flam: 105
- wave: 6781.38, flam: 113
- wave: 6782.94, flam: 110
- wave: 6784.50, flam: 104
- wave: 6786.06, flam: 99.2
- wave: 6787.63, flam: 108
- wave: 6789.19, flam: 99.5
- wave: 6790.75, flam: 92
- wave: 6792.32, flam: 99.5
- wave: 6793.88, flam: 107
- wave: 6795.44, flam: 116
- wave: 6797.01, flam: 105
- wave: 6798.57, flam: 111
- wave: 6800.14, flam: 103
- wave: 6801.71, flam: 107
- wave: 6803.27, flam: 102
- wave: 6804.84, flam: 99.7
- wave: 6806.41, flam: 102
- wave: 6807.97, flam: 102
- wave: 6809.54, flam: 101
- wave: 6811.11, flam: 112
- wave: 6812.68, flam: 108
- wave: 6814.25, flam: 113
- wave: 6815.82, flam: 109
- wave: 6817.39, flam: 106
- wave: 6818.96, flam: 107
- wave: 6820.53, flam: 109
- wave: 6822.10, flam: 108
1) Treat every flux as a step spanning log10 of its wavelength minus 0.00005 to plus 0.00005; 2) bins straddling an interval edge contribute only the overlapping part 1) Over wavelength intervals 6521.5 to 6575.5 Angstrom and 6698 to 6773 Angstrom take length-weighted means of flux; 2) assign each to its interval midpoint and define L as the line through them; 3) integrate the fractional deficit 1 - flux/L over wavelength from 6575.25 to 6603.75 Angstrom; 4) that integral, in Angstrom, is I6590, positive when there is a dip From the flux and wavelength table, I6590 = 0.9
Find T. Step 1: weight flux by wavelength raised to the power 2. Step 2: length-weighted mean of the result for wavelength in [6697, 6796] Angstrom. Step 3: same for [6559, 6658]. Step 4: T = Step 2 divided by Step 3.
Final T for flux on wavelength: 1.01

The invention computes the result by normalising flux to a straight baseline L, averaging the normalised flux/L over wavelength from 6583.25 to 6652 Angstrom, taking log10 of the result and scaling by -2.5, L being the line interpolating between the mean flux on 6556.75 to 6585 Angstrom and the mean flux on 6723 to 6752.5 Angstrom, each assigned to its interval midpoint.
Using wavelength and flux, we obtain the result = 0.01 mag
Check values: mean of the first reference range 113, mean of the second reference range 108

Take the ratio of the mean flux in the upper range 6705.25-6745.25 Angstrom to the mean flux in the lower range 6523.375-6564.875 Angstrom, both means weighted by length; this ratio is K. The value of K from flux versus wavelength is 1.0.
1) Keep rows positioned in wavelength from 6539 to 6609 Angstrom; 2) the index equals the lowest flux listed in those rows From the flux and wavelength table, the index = 96.1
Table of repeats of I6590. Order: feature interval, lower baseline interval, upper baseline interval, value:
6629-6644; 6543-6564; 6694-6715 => 0.1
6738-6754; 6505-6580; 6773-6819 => 0.2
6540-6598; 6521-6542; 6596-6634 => 0.4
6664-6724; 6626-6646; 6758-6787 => -0.8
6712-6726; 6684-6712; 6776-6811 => 0.1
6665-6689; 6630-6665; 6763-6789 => -0.8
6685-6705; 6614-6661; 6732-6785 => 0.1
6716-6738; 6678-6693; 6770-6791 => -0.3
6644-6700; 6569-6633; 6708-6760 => 0.1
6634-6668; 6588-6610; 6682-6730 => 0.5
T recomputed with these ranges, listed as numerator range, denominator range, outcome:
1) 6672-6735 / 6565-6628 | 1.02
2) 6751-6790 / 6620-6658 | 1.00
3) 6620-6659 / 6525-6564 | 1.00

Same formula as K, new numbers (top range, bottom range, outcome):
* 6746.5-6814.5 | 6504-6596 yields 0.93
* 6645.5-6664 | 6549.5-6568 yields 0.92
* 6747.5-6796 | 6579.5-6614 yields 0.96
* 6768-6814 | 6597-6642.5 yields 0.94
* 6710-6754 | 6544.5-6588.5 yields 0.96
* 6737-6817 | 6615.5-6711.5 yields 0.96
